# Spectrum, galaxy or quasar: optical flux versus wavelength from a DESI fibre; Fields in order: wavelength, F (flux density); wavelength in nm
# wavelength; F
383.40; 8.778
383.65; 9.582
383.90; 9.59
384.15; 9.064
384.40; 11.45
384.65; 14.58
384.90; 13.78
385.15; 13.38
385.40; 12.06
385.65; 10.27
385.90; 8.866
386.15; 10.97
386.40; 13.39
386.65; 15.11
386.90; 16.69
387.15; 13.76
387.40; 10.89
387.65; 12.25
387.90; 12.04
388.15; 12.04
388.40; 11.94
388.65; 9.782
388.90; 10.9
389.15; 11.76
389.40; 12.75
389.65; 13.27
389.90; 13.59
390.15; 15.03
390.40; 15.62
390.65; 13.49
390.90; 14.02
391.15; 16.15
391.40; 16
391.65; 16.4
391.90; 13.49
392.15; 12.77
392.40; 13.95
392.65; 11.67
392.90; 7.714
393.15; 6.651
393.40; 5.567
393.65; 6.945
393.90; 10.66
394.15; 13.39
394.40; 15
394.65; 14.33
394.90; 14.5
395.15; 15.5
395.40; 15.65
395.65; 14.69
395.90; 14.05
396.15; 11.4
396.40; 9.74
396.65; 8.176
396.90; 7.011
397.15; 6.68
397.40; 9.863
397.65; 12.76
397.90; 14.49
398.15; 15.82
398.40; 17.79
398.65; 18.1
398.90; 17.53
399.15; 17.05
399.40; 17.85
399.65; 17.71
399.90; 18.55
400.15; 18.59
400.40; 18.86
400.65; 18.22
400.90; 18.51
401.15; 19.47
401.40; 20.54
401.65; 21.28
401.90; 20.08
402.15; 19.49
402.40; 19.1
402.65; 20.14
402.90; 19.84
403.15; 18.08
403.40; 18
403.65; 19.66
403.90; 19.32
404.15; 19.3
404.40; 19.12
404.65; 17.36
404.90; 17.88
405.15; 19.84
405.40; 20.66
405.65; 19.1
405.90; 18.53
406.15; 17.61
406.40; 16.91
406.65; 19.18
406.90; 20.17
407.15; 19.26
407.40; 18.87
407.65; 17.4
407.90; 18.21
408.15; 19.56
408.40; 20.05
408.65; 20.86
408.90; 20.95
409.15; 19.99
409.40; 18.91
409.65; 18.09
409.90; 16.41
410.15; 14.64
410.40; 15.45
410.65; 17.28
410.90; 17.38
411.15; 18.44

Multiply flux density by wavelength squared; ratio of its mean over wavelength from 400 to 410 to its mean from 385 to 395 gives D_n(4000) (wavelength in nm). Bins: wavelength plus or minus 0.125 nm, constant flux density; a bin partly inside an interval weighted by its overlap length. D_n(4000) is 1.7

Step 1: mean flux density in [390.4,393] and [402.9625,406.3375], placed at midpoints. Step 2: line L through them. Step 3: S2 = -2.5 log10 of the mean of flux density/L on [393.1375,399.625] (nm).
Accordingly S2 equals 0.21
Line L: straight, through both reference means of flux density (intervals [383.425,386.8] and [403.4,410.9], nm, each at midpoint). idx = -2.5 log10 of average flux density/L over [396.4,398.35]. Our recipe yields 0.39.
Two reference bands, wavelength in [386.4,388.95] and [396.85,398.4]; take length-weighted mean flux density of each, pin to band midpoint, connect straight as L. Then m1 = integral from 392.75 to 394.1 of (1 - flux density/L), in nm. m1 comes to 0.472 nm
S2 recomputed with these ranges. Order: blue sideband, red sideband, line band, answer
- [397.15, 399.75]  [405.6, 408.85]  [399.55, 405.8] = -0.123 mag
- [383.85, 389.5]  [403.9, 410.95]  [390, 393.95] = 0.113 mag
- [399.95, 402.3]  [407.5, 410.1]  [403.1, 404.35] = 0.018 mag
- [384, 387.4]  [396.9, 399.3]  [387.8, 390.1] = 0.070 mag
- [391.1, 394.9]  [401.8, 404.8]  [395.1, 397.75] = 0.255 mag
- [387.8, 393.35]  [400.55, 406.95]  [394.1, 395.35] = 0.002 mag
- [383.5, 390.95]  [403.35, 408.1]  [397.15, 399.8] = 0.056 mag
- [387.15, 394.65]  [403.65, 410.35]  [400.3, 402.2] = -0.187 mag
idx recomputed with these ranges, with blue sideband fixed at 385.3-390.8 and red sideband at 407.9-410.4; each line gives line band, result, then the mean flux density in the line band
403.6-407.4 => -0.08 mag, 18.9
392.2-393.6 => 0.45 mag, 9.19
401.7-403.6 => -0.16 mag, 19.3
